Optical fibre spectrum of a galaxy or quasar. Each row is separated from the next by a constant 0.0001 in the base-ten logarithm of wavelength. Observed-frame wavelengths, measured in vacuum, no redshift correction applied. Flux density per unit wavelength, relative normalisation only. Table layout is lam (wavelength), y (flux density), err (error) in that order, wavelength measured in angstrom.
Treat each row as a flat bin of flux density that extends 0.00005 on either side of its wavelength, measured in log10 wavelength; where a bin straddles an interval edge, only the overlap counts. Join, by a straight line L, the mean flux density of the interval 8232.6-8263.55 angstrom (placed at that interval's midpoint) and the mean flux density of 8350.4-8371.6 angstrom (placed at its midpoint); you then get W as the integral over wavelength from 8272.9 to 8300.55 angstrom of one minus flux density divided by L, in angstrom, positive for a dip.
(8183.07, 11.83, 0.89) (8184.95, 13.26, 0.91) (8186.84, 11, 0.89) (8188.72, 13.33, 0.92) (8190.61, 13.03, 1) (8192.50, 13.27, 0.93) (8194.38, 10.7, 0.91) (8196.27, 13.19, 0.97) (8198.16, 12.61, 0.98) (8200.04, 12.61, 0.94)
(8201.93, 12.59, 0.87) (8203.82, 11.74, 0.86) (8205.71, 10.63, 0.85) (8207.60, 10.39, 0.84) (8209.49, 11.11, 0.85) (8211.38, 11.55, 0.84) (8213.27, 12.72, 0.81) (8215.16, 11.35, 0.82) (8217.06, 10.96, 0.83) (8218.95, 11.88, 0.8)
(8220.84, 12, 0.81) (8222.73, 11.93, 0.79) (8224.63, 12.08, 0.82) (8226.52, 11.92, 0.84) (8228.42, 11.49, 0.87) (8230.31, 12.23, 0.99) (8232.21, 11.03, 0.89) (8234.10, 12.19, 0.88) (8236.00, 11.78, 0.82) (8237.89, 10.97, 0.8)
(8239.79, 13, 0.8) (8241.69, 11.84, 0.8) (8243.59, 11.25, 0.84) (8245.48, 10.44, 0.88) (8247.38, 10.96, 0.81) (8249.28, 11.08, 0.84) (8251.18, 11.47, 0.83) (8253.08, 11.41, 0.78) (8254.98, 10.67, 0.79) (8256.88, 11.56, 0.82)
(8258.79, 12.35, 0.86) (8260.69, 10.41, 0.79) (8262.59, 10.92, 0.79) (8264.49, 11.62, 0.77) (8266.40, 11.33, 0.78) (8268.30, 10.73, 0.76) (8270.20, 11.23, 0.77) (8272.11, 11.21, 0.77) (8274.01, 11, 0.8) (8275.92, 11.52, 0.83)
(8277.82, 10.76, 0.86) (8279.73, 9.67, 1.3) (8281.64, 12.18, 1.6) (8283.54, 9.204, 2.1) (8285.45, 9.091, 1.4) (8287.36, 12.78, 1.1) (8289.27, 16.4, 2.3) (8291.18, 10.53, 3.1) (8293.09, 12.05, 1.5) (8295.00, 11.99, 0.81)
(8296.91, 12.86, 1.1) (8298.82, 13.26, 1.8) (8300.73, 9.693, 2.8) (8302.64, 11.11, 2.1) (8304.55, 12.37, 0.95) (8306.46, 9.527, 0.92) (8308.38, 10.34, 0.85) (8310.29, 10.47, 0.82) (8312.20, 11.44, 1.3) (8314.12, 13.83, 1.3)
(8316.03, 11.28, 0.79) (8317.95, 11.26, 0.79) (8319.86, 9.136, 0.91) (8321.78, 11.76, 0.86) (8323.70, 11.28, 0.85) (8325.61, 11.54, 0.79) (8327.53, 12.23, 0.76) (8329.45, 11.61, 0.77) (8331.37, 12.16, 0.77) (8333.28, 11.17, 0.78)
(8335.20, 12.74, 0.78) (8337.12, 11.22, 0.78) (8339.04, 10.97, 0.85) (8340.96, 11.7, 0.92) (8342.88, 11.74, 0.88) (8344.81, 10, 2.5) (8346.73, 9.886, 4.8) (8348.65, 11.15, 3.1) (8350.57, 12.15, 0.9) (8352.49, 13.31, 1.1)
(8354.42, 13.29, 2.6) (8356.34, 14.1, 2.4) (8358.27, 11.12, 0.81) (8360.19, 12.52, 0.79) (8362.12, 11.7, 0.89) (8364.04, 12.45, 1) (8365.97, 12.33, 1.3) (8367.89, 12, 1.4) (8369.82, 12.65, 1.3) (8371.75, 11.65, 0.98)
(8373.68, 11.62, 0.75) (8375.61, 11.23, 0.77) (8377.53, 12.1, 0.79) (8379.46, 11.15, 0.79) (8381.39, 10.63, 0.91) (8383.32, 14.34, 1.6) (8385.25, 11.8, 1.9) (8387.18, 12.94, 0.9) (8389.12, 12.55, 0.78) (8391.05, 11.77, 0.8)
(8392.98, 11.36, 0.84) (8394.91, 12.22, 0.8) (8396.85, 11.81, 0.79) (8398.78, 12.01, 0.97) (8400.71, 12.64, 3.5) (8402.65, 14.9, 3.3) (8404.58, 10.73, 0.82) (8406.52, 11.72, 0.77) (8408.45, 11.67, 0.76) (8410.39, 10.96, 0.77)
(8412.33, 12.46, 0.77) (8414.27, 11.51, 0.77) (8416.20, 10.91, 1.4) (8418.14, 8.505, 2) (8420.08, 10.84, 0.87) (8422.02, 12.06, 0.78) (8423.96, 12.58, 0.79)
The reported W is 0.4 angstrom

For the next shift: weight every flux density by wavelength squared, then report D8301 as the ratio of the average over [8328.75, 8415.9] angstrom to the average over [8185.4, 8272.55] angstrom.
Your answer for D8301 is 1.1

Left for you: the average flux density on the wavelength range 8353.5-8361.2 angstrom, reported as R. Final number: 12.7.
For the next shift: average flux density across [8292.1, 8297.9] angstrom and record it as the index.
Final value 12.3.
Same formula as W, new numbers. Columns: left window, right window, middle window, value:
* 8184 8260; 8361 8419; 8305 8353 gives 2.0 angstrom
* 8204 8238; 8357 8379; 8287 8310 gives -0.1 angstrom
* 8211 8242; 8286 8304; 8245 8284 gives 3.2 angstrom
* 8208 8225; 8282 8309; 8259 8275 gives 0.7 angstrom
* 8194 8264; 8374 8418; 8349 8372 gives -1.1 angstrom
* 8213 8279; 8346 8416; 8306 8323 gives 1.0 angstrom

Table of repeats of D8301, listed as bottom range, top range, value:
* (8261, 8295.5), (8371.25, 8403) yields 1.10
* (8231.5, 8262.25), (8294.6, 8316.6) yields 1.02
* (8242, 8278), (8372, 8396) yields 1.10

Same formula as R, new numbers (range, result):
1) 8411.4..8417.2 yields 11.6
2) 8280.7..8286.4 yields 10.2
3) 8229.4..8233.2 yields 11.6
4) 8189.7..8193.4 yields 13.1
